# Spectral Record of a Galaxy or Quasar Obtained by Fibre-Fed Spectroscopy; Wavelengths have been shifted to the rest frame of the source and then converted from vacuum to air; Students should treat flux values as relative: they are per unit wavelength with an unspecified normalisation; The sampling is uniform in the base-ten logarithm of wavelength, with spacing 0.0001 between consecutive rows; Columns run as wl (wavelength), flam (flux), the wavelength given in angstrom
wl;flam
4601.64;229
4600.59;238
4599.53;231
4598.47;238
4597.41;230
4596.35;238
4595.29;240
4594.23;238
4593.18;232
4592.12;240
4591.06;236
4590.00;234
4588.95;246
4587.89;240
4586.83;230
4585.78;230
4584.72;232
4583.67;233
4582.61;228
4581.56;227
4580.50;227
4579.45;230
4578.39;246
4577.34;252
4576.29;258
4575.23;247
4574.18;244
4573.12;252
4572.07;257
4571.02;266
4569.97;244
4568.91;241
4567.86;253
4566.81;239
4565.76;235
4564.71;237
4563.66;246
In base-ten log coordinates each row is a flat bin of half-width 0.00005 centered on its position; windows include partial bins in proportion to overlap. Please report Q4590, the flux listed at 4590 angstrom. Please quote 234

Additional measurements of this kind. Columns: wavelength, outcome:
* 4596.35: 238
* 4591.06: 236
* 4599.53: 231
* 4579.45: 230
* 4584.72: 232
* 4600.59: 238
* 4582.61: 228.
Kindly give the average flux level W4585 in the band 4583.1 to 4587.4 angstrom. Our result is 231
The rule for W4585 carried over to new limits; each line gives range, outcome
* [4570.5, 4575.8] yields 253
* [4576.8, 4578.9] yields 250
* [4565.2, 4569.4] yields 242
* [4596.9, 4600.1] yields 233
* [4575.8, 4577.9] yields 256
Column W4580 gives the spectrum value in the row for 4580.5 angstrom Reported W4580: 227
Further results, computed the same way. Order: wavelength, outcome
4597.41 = 230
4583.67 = 233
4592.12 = 240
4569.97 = 244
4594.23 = 238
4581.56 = 227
